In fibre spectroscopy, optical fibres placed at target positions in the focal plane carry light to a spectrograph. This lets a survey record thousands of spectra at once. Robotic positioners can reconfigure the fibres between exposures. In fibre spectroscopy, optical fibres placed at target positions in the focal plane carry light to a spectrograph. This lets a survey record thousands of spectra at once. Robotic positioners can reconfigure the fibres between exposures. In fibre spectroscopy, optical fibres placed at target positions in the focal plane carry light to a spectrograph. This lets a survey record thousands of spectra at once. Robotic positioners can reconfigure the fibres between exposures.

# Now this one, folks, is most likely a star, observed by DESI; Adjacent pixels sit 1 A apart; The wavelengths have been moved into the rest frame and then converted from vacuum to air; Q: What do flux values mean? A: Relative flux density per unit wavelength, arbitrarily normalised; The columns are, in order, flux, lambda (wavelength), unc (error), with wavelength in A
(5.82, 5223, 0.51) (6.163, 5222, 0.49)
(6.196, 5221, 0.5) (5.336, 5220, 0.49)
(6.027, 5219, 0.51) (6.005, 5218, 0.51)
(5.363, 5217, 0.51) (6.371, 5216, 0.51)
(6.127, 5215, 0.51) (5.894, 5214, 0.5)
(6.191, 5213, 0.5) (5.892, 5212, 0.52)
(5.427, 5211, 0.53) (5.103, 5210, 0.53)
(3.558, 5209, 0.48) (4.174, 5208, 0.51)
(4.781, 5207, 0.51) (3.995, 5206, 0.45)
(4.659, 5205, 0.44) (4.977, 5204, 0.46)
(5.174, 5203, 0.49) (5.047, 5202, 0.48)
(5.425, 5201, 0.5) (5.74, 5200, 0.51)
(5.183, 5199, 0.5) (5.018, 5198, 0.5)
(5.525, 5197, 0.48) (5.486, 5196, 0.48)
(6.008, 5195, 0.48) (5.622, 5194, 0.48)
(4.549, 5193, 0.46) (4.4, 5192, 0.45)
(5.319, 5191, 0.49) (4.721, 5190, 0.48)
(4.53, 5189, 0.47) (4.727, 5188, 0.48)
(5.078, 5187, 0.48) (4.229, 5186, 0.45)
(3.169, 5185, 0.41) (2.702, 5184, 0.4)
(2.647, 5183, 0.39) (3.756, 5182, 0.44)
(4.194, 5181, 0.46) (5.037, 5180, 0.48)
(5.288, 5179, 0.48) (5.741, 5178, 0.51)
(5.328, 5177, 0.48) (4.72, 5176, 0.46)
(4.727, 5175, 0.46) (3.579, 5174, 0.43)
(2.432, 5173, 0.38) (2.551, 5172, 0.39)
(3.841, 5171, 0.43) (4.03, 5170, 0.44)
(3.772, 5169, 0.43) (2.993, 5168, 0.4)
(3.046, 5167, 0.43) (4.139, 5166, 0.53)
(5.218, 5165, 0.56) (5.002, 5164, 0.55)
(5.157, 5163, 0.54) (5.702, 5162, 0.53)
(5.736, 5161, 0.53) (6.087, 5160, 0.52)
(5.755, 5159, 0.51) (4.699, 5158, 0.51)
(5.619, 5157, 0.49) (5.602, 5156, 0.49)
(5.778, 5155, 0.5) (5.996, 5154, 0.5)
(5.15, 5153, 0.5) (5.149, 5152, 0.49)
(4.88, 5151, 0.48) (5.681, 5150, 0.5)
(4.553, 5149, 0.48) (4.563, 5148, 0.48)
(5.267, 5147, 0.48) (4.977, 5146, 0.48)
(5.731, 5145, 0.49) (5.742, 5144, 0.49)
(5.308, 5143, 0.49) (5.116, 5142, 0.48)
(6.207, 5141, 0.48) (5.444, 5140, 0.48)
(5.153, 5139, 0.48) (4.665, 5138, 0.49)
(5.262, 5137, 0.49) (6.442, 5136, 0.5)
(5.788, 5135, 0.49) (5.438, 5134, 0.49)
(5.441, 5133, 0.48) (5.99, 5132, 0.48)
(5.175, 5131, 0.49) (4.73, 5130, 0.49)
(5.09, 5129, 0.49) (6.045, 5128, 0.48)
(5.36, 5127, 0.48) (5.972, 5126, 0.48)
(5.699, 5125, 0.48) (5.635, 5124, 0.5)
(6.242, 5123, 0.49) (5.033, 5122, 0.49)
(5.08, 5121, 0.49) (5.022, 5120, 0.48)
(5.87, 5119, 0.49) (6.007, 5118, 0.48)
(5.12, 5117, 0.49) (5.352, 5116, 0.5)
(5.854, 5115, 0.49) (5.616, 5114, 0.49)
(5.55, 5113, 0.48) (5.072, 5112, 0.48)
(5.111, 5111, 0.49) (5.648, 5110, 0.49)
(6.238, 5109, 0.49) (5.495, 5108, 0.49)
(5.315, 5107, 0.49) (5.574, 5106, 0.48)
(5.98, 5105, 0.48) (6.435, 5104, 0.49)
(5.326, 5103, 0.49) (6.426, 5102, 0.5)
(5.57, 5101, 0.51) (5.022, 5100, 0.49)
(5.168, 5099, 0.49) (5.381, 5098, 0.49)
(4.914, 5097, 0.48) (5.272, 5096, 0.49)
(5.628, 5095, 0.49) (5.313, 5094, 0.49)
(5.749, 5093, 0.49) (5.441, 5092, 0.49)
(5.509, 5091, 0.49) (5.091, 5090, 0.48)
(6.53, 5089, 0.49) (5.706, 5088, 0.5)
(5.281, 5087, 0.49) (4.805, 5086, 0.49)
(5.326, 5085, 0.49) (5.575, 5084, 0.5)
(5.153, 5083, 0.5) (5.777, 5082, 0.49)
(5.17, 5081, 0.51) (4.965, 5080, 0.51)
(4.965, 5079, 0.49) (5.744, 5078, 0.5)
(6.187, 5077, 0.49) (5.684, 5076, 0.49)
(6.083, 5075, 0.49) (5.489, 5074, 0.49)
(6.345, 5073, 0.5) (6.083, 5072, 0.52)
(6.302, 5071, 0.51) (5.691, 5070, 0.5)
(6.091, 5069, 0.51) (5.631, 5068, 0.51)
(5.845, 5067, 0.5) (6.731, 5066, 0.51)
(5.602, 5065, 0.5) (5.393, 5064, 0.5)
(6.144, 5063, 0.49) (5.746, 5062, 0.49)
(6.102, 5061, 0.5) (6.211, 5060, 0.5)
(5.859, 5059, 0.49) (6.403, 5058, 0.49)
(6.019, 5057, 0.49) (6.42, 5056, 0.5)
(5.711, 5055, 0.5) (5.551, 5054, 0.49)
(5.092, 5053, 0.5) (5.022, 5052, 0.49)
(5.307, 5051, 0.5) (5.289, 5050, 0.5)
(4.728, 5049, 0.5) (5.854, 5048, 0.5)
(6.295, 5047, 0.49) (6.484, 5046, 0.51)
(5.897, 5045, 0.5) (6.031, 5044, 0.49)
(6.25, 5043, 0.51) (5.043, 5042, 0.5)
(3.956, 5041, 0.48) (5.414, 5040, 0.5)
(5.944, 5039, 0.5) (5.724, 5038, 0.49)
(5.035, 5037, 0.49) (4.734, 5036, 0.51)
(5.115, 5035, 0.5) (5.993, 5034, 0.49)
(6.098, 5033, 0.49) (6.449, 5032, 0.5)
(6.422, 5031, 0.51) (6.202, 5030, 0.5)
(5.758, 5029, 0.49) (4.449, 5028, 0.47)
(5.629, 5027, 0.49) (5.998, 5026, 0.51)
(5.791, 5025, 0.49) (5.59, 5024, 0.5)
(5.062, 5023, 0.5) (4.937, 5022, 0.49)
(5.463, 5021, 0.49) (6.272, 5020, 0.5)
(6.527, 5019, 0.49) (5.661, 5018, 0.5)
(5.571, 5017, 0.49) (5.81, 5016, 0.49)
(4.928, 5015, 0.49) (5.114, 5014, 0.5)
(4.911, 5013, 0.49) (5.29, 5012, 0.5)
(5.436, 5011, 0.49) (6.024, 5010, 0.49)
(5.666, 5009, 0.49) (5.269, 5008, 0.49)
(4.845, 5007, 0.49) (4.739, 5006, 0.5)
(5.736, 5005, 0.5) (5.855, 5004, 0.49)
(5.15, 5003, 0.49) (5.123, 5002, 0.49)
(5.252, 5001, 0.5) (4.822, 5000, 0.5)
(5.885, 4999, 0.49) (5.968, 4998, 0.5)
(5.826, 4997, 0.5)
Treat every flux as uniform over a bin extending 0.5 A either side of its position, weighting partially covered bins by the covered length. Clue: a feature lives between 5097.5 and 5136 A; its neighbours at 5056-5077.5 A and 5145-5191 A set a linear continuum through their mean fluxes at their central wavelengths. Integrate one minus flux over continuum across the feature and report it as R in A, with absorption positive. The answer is -1.8 A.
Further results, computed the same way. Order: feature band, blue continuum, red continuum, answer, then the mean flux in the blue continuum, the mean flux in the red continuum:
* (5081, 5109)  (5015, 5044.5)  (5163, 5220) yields -1.42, 5.61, 4.73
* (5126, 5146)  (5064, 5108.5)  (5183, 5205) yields -0.86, 5.62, 4.83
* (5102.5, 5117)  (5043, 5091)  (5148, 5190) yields -0.94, 5.74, 4.59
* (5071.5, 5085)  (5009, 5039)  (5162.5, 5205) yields -1.01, 5.59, 4.52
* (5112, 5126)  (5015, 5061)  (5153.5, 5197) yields -1.35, 5.66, 4.63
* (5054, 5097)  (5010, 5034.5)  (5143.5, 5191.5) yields -3.48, 5.65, 4.67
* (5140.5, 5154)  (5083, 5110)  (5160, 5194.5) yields -1.35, 5.54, 4.37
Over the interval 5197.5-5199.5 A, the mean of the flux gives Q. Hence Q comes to 5.1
